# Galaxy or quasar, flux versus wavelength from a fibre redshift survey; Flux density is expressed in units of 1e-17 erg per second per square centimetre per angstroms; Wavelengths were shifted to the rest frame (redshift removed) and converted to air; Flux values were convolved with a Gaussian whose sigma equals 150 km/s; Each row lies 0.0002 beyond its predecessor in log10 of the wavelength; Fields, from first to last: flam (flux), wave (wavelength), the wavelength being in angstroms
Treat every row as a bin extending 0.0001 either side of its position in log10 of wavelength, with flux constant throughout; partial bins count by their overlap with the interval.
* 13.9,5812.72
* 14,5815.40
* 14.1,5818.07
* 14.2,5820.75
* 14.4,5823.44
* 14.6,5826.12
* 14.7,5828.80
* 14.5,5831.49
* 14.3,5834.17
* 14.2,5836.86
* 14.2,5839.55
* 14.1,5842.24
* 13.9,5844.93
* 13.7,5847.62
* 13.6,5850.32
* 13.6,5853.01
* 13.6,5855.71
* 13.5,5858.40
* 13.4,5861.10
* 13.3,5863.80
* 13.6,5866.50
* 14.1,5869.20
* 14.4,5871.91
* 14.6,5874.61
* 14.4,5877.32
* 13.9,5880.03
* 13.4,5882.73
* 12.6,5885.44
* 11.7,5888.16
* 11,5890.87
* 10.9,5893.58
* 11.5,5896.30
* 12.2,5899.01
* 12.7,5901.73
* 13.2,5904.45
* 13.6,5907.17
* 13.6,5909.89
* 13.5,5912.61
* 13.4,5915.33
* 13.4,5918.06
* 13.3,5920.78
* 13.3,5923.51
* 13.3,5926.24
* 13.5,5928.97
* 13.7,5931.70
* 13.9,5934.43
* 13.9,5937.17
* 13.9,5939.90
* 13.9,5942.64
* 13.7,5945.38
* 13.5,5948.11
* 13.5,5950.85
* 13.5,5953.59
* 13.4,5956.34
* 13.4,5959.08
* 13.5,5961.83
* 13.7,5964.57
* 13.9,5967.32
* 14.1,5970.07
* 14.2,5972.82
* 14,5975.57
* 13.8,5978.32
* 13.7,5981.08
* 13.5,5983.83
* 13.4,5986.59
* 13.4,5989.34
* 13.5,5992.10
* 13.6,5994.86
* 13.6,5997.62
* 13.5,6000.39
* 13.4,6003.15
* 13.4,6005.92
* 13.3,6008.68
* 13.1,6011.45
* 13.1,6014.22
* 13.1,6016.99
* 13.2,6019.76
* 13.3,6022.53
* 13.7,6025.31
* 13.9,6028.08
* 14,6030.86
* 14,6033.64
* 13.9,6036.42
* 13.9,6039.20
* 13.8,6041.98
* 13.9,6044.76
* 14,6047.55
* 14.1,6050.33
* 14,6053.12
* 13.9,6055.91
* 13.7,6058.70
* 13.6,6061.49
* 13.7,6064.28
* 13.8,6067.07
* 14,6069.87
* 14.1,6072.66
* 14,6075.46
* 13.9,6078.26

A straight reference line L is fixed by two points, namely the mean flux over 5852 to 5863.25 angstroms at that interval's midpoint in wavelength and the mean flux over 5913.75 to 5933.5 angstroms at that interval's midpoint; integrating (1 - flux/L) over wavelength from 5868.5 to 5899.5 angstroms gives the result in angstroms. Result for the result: 1.4 angstroms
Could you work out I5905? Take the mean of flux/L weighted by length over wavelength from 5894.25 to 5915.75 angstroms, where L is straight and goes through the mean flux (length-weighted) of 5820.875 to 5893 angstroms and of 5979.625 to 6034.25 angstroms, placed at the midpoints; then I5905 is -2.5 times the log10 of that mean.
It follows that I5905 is 0.06 mag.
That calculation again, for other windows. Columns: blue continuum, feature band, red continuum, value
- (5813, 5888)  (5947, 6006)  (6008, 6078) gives 0.01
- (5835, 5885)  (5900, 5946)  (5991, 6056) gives 0.02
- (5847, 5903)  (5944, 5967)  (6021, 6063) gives -0.01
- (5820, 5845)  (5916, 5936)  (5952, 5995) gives 0.03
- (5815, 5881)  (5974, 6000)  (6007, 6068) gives 0.01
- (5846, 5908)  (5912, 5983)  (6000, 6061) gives -0.02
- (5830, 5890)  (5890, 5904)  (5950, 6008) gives 0.16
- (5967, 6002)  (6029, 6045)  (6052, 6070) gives -0.01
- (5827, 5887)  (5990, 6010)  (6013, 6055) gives 0.02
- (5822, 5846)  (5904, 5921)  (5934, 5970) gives 0.03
